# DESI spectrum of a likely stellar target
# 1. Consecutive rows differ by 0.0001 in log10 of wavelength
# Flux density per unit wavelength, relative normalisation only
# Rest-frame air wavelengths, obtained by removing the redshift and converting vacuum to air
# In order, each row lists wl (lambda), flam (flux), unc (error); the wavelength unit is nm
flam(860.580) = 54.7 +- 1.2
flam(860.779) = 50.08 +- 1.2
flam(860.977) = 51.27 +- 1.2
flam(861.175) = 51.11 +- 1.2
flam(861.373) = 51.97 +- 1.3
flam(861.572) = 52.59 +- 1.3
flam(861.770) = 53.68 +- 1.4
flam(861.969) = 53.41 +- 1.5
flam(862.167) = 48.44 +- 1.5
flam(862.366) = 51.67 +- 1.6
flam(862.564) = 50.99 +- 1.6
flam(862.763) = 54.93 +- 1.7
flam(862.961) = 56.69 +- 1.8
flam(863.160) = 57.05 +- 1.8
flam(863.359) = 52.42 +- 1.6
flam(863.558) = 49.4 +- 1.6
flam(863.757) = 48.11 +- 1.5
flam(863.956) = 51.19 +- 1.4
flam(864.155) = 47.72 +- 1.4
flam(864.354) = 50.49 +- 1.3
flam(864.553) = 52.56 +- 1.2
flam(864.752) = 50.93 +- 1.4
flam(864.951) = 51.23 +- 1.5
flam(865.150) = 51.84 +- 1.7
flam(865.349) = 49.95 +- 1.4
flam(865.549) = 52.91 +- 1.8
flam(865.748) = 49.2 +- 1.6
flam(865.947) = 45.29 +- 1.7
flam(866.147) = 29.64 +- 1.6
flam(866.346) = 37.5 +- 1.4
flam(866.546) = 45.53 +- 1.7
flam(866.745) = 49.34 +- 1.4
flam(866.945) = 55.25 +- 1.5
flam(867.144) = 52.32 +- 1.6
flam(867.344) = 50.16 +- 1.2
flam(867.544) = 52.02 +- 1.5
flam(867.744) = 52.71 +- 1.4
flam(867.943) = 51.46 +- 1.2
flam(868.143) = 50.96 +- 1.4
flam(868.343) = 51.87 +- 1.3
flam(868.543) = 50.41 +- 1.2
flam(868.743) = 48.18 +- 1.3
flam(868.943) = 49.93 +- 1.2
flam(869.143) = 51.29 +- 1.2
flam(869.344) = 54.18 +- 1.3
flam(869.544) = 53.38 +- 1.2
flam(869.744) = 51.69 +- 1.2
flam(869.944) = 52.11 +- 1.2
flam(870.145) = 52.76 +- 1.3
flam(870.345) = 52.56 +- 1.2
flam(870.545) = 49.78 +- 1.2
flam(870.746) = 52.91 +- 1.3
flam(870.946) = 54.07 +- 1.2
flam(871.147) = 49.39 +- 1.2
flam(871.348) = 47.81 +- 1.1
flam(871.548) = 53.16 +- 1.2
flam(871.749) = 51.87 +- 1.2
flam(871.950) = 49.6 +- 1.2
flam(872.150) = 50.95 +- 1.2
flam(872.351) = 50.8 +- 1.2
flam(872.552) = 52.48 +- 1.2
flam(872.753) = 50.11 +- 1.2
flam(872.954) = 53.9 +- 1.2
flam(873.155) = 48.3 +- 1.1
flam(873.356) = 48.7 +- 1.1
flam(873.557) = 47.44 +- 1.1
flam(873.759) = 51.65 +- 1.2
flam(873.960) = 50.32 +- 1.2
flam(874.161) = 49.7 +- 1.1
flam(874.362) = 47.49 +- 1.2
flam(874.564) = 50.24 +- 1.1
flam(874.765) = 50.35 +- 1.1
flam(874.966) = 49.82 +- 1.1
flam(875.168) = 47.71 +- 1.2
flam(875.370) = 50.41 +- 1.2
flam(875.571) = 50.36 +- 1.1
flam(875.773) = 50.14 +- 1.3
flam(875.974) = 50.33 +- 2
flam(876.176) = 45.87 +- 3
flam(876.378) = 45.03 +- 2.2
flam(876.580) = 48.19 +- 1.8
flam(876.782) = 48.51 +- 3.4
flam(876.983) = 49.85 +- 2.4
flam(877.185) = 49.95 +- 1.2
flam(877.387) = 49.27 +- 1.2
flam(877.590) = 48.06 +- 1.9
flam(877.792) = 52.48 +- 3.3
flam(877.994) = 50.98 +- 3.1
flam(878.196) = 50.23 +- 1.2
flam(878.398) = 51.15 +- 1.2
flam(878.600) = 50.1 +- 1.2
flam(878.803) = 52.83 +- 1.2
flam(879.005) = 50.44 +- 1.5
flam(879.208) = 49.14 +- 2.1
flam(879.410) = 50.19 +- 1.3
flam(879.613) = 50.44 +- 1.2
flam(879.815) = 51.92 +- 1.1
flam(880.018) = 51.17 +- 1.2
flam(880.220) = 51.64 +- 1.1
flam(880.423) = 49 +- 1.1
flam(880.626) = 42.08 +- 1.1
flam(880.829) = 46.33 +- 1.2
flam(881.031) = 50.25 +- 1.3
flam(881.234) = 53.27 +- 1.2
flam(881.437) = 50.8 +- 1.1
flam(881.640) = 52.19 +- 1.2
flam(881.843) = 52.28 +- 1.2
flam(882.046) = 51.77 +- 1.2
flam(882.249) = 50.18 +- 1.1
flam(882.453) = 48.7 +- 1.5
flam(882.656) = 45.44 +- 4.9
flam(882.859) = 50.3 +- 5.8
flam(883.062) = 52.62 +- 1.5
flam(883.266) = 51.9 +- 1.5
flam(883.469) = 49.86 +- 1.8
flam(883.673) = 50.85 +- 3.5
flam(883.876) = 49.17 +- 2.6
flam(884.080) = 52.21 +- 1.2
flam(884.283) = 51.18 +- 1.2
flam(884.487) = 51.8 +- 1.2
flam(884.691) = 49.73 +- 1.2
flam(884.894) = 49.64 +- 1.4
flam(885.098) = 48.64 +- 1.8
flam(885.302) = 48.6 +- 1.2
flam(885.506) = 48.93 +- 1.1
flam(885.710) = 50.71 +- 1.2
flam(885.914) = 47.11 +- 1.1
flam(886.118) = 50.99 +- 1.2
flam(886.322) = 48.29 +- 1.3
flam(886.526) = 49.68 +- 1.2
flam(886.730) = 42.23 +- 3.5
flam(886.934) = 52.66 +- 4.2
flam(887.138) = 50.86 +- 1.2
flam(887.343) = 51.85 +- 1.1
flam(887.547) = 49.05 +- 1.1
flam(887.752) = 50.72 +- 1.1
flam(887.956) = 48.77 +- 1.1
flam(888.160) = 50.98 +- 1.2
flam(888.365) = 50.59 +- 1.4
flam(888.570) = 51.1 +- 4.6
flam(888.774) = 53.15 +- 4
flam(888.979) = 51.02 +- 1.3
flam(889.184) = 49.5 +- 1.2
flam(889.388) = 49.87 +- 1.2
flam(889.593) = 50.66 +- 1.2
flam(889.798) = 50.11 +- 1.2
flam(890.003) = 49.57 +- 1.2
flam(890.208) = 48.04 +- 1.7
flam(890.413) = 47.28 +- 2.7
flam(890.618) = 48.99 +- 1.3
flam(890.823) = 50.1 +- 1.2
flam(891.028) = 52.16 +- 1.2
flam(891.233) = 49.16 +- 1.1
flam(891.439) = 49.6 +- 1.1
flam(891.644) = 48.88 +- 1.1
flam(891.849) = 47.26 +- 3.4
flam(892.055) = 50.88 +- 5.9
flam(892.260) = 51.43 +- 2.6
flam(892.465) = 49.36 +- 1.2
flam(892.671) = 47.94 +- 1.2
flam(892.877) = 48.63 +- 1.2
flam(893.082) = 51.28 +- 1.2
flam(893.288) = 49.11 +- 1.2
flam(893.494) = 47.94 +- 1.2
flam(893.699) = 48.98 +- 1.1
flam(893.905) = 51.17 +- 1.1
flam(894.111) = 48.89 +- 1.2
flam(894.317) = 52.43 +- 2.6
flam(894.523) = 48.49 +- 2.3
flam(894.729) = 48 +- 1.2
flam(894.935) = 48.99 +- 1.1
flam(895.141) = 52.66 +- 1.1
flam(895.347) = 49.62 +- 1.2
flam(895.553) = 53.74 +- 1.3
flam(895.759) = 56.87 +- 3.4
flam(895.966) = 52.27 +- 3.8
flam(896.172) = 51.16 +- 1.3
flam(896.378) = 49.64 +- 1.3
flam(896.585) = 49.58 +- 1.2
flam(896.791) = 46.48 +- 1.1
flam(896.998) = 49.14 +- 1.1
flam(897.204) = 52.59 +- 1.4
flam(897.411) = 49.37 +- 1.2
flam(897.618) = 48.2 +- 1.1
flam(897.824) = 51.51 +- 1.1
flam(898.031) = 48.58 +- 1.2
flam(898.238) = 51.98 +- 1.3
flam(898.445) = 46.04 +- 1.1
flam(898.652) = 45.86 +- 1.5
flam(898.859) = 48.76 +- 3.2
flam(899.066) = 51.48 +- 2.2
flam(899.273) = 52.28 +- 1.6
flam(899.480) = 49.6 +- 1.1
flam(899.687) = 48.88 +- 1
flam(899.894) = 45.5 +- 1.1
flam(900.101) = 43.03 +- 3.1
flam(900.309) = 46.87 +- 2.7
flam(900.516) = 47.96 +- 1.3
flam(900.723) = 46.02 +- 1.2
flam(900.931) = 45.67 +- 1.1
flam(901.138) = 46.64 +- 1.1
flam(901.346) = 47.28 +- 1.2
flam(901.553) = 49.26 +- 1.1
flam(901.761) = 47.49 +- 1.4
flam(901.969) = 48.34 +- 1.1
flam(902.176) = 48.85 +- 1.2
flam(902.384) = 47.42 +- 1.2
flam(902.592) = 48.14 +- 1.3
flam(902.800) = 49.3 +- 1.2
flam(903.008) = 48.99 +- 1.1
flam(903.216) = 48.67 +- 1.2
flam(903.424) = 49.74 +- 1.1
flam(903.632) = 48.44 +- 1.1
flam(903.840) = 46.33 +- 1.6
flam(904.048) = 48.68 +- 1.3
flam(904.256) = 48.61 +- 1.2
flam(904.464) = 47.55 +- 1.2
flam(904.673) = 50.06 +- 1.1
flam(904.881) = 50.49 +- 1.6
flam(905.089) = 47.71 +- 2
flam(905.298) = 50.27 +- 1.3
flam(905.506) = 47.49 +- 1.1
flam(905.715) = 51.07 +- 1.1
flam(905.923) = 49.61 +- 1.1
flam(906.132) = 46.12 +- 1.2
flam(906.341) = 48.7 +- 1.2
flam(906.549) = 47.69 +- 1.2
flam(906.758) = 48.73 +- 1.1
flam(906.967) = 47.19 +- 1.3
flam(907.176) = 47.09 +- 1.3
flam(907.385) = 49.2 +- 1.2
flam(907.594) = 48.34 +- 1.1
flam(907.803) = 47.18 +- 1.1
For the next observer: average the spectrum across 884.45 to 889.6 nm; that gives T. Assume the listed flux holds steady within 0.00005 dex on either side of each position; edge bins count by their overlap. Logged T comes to 49.9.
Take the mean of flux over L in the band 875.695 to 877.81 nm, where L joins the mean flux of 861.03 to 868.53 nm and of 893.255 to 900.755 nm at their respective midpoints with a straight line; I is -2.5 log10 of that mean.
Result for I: 0.03 mag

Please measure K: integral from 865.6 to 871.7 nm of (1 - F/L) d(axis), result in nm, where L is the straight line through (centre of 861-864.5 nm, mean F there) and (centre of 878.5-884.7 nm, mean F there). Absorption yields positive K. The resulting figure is 0.17 nm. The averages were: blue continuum 51.9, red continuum 50.3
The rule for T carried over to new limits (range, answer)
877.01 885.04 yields 50.3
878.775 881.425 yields 49.9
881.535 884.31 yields 50.6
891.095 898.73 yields 49.9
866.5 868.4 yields 51.3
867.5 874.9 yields 51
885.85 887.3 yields 49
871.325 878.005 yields 49.8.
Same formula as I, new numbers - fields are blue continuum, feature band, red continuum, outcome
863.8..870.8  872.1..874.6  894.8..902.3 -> -0.01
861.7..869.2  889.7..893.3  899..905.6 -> -0.01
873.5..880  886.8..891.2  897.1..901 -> -0.03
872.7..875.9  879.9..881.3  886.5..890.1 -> 0.02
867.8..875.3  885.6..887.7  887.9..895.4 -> 0.02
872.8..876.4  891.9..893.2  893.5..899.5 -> 0.00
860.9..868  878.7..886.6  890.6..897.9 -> 0.00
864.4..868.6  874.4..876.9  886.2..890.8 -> 0.01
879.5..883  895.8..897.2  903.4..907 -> -0.03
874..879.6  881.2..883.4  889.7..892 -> -0.03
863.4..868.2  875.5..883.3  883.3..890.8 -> -0.01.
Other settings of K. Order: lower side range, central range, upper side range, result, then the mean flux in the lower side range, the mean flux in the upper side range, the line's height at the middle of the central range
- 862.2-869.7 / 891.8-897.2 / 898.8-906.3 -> -0.157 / 50.3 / 48.3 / 48.7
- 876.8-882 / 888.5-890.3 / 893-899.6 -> -0.007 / 50.2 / 50.1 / 50.1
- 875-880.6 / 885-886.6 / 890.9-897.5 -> 0.026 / 49.7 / 50.1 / 49.9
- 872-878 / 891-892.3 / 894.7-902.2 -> -0.012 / 49.6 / 49.1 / 49.3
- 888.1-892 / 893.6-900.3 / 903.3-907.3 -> -0.059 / 49.9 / 48.5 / 49.3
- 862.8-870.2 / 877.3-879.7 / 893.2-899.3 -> -0.013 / 50.3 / 50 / 50.2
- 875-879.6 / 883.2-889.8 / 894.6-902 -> -0.091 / 49.6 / 49.1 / 49.4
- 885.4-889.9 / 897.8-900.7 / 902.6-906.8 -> 0.047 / 49.9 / 48.7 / 49.1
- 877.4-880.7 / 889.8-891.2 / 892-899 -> 0.017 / 50.1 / 49.9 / 50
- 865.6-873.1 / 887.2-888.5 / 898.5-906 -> -0.033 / 50.2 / 48.3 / 49.1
